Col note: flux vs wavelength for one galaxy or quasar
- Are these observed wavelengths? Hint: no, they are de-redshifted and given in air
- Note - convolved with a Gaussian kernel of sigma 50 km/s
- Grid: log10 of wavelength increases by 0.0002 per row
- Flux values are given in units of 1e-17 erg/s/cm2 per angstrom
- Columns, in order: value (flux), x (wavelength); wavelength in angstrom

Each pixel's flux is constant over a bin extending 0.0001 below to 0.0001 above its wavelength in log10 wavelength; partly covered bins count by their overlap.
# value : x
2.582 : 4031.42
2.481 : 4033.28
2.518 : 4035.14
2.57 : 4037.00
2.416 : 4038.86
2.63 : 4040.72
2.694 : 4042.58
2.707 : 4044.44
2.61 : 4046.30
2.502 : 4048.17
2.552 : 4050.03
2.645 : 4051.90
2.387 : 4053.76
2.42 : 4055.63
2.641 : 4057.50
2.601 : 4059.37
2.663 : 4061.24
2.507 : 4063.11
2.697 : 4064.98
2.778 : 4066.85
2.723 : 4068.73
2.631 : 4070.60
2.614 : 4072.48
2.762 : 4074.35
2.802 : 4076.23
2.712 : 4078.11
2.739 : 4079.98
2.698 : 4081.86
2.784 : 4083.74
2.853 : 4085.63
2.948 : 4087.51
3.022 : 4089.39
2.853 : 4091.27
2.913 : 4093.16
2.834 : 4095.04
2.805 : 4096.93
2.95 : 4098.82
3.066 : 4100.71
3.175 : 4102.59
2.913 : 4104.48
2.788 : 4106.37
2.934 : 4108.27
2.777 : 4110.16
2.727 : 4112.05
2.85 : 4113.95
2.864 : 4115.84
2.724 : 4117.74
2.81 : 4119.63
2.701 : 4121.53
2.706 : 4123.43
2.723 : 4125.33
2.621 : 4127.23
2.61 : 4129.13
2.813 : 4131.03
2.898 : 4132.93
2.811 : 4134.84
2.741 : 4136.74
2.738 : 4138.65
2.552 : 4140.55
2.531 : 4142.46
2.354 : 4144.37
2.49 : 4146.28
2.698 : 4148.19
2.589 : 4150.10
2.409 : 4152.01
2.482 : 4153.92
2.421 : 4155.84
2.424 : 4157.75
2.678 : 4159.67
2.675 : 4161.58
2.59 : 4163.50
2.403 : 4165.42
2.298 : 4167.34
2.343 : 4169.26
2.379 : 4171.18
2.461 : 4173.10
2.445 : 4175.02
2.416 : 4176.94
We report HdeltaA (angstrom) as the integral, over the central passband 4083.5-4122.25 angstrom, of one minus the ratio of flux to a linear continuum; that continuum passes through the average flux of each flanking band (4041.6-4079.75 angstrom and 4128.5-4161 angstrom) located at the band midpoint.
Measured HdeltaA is -3.76 angstrom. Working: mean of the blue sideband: 2.63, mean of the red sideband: 2.6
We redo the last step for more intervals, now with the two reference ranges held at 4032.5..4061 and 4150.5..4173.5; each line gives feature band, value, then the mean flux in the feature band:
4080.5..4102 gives -3.1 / 2.89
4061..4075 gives -0.7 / 2.67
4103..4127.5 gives -2.8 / 2.79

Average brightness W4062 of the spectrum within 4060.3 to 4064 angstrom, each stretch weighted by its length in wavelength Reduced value 2.59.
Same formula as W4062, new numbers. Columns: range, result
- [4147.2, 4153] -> 2.57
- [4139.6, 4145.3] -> 2.48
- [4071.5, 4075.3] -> 2.69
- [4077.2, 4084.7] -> 2.73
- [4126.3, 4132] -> 2.69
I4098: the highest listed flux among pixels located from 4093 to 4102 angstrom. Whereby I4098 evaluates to 3.066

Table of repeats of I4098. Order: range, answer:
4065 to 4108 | 3.175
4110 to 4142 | 2.898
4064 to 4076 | 2.778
